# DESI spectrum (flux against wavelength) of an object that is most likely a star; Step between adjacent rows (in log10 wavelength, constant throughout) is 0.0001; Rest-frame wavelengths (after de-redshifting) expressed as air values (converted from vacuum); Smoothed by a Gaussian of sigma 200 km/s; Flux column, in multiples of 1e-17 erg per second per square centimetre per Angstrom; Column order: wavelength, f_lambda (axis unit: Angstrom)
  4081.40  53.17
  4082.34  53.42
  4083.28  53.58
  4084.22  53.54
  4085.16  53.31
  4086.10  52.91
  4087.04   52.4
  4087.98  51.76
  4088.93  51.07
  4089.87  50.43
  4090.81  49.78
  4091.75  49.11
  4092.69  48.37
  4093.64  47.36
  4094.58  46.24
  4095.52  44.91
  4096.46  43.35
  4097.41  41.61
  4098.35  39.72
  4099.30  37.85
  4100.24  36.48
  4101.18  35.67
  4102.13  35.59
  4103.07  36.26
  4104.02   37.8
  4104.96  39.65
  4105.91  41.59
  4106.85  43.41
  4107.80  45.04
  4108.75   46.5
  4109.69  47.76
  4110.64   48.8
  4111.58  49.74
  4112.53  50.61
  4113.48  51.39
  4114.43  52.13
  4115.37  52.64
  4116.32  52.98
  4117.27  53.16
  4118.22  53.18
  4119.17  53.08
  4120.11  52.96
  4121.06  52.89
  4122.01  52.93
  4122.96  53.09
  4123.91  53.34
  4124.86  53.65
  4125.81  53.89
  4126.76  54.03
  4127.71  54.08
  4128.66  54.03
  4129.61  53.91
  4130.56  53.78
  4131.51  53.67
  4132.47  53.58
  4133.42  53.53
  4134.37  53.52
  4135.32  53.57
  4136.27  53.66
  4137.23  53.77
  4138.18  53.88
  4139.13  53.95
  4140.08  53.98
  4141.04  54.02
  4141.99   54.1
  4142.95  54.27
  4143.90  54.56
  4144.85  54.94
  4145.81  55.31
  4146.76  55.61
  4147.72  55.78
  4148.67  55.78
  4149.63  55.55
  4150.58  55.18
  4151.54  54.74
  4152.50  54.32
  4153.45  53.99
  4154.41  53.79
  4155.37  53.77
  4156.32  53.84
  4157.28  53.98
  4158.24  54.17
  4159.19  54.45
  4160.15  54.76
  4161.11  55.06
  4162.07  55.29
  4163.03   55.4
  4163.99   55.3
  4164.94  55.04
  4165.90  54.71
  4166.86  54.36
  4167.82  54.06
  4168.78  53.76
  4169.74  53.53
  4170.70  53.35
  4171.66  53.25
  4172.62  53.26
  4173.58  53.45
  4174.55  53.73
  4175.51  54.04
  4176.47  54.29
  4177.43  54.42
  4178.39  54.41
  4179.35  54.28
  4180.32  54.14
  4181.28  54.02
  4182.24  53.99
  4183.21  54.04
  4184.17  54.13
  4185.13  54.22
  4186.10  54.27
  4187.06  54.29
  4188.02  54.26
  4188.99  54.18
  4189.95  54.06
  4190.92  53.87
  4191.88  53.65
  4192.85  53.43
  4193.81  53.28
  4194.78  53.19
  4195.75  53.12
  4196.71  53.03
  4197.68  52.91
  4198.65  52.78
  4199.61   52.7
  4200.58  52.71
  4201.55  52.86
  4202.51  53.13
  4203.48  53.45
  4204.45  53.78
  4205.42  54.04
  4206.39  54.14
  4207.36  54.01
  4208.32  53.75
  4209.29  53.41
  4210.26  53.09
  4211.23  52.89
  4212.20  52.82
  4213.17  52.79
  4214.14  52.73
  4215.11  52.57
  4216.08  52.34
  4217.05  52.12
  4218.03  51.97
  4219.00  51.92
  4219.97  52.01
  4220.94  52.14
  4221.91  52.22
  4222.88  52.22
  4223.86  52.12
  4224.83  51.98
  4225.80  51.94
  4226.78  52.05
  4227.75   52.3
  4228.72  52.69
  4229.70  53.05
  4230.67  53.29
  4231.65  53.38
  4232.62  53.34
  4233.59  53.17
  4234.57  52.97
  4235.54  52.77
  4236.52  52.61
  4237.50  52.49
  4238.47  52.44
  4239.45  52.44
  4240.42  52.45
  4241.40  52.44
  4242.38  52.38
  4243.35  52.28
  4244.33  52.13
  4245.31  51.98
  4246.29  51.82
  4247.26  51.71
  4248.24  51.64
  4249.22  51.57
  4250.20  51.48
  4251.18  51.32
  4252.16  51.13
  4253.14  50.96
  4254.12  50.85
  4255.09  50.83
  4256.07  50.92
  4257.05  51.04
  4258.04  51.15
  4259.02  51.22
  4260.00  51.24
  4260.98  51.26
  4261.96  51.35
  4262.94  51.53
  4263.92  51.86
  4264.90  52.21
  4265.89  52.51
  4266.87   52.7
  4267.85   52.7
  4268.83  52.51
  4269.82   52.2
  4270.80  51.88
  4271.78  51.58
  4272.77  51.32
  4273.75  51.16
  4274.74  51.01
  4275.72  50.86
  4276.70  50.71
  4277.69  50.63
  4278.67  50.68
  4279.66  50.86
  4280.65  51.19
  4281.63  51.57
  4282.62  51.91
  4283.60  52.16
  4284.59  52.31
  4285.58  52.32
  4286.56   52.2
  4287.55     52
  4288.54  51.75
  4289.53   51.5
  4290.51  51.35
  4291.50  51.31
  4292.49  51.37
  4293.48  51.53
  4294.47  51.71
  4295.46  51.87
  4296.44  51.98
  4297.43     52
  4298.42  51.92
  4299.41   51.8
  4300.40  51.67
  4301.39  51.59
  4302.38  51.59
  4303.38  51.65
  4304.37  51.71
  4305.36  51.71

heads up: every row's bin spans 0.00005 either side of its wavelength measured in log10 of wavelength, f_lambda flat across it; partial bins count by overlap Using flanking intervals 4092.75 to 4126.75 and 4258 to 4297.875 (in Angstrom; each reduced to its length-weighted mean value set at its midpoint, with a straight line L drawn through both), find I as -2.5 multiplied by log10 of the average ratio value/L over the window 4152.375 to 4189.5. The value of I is -0.12 mag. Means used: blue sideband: 46.9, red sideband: 51.7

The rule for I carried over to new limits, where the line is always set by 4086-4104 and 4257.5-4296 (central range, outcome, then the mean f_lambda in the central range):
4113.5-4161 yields -0.17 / 53.9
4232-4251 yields -0.04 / 52.3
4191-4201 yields -0.10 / 53.1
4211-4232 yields -0.06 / 52.4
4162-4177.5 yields -0.15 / 54.2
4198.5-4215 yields -0.09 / 53.3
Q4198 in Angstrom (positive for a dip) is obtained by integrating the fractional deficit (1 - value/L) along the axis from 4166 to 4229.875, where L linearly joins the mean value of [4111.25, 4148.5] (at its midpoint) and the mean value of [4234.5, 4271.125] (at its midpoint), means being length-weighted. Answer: -0.8 Angstrom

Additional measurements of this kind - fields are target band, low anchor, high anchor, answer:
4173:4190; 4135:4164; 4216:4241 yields -0.1 Angstrom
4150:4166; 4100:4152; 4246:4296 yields -1.1 Angstrom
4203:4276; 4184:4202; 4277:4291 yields 0.4 Angstrom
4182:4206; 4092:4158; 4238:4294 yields -1.2 Angstrom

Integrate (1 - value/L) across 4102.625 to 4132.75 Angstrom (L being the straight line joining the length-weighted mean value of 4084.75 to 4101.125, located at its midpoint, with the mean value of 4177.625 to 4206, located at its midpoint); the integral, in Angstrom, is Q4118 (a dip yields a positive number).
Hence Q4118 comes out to -1.1 Angstrom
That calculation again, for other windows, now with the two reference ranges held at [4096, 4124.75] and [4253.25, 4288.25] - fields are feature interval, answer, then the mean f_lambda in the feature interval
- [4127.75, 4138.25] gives -1.5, 53.7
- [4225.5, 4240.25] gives -0.7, 52.7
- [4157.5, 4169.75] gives -1.6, 54.6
